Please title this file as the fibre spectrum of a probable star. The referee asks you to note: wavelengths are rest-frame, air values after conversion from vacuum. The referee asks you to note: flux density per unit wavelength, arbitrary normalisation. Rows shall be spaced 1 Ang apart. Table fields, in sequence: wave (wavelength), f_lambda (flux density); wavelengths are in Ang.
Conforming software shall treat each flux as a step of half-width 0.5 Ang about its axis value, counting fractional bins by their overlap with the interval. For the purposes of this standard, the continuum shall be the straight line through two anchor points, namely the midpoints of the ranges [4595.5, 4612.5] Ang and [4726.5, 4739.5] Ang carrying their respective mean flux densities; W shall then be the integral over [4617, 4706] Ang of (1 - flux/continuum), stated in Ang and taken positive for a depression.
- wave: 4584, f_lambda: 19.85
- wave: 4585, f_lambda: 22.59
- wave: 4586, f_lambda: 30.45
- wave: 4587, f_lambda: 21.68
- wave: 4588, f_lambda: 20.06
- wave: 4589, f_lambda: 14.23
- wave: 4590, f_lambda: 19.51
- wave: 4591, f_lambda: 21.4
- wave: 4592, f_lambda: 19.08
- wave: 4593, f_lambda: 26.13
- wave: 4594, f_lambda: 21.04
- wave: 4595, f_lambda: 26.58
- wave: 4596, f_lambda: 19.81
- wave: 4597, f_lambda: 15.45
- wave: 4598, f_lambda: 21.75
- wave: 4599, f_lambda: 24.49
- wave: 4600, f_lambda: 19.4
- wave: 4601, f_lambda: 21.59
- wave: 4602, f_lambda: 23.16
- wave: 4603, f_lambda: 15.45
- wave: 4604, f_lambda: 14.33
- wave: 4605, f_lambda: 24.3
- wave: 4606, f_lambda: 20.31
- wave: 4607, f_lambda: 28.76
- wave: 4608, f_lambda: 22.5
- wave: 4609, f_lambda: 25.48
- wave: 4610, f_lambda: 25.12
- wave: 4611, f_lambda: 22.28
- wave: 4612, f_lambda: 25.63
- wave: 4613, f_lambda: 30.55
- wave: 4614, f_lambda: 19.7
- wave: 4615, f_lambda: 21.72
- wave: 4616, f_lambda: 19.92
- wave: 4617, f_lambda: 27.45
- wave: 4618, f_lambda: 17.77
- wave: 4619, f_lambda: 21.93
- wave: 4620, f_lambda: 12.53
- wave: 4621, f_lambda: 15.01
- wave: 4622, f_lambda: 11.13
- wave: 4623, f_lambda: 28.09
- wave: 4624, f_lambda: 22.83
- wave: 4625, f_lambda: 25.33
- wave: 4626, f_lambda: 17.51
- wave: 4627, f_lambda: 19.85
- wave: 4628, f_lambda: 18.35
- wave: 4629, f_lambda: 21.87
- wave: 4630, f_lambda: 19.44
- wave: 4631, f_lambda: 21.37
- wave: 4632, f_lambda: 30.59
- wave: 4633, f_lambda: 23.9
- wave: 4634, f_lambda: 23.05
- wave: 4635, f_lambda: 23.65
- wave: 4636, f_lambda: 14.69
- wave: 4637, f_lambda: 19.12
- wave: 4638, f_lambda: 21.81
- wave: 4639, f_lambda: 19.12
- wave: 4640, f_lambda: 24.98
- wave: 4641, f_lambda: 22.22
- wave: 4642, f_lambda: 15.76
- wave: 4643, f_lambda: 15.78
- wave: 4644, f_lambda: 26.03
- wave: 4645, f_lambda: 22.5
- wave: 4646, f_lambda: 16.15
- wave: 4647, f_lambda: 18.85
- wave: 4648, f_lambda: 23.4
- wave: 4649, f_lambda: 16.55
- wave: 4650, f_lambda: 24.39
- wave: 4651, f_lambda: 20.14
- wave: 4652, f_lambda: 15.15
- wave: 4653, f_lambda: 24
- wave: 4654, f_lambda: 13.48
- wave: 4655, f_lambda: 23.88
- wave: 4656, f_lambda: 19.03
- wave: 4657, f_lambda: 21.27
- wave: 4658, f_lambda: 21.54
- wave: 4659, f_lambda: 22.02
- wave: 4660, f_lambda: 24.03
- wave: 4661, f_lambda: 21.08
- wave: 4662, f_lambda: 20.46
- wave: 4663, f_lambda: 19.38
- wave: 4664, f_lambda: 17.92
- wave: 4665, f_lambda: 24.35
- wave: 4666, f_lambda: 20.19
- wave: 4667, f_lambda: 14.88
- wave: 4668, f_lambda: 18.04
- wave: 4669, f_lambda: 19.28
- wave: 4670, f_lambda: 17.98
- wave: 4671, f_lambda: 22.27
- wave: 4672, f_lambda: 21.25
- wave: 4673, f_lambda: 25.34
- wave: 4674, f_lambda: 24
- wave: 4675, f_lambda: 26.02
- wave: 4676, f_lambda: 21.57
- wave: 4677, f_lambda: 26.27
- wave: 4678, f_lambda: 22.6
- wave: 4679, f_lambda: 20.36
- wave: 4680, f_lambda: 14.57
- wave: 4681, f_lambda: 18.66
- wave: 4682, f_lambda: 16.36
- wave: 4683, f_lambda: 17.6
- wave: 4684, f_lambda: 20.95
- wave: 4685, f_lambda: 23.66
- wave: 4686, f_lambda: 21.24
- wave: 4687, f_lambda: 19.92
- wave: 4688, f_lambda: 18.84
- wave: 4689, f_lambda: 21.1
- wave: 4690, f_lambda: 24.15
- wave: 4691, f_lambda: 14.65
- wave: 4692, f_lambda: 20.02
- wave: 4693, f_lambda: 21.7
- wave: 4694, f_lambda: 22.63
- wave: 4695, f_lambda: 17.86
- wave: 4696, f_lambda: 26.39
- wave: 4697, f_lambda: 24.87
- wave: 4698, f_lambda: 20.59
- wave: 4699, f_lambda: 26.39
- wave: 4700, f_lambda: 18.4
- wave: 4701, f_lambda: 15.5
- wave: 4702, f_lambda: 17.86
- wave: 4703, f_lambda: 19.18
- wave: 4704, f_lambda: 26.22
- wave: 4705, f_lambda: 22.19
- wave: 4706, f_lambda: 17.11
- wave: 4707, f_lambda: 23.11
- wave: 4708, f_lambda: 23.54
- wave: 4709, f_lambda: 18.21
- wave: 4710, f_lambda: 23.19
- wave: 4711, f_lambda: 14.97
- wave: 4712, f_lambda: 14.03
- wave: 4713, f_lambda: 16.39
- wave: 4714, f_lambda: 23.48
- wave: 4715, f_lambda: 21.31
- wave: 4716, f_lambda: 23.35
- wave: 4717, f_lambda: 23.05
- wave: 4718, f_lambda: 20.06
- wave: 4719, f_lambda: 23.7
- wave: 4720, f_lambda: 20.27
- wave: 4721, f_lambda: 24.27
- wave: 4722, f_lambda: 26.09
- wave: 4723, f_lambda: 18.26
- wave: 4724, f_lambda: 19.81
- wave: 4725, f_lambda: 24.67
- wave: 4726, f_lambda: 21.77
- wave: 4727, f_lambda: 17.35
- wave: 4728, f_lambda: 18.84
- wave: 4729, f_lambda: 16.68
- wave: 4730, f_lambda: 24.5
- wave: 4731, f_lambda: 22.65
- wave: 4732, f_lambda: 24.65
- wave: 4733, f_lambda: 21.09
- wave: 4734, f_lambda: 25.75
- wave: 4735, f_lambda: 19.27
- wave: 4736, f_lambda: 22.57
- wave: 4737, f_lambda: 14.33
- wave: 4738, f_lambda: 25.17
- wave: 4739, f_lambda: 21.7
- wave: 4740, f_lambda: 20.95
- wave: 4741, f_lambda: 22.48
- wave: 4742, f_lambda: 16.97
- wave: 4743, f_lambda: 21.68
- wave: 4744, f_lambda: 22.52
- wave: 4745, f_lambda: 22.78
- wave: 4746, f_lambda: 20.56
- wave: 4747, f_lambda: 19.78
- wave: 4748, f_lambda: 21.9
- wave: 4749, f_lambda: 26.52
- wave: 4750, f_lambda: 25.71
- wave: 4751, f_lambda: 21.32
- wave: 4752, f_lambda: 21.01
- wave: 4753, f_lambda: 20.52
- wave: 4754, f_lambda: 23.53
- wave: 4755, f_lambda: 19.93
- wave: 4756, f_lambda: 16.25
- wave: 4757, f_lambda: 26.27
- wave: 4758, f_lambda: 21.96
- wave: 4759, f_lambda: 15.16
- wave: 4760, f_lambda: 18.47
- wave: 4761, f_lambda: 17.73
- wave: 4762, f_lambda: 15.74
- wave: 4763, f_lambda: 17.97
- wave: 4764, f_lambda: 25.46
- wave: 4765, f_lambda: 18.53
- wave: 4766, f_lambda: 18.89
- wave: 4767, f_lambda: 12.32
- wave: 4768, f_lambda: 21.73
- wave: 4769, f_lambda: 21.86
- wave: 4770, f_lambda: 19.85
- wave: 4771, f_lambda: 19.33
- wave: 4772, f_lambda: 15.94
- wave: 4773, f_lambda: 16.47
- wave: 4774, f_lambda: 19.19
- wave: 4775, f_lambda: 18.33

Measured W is 3.4 Ang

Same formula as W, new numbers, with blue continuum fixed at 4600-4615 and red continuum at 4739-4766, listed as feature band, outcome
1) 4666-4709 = 1.7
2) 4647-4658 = 1.0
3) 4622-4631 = 0.5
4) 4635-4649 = 1.4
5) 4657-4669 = 0.9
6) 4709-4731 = 0.5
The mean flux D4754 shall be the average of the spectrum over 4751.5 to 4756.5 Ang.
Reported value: 20.2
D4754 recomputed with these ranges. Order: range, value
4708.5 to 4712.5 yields 17.6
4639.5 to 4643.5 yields 19.7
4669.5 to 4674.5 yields 22.2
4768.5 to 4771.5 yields 20.3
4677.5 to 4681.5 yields 19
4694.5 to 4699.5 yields 23.2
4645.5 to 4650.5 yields 19.9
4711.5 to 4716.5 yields 19.7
